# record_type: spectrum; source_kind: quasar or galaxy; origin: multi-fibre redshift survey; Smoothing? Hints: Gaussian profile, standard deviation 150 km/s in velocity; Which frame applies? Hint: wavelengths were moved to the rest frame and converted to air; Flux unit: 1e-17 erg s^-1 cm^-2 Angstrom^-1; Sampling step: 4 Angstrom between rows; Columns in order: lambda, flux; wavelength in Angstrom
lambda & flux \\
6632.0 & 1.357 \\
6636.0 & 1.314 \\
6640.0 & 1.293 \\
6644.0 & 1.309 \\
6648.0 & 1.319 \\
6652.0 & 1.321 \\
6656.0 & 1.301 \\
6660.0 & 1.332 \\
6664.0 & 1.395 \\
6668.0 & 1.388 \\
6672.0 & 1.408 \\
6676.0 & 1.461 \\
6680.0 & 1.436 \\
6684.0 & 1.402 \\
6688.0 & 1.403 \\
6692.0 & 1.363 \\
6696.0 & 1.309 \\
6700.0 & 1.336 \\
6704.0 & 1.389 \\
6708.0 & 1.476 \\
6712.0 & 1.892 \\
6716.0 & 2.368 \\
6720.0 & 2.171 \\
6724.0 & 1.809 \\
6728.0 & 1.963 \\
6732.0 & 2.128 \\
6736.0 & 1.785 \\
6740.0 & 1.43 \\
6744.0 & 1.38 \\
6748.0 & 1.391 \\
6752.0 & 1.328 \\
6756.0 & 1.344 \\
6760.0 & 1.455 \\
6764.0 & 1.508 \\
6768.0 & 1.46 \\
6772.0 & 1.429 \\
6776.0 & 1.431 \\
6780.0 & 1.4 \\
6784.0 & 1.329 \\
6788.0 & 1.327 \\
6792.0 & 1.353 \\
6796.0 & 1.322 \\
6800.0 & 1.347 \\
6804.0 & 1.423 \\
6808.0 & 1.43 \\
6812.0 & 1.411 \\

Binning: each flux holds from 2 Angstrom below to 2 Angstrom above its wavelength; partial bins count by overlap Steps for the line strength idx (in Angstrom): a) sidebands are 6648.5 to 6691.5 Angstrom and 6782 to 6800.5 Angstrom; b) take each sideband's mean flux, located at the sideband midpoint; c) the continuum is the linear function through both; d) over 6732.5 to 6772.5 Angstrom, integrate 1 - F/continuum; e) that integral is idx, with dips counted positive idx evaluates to -3.8 Angstrom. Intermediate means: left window 1.38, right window 1.33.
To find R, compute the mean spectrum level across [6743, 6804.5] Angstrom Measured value 1.39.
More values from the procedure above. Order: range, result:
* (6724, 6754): 1.64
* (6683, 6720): 1.59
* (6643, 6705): 1.37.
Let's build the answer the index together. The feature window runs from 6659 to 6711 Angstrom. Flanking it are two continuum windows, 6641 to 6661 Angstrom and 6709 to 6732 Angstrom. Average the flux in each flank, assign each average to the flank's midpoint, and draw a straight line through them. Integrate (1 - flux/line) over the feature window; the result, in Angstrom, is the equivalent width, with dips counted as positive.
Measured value 7.8 Angstrom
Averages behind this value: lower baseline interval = 1.31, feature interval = 1.4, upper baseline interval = 2.02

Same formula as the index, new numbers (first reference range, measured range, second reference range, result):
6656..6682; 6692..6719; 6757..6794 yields -4.41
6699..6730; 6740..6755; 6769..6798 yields 2.16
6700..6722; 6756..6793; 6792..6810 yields 2.38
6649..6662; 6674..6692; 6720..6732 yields 1.76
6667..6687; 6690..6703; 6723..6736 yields 2.23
